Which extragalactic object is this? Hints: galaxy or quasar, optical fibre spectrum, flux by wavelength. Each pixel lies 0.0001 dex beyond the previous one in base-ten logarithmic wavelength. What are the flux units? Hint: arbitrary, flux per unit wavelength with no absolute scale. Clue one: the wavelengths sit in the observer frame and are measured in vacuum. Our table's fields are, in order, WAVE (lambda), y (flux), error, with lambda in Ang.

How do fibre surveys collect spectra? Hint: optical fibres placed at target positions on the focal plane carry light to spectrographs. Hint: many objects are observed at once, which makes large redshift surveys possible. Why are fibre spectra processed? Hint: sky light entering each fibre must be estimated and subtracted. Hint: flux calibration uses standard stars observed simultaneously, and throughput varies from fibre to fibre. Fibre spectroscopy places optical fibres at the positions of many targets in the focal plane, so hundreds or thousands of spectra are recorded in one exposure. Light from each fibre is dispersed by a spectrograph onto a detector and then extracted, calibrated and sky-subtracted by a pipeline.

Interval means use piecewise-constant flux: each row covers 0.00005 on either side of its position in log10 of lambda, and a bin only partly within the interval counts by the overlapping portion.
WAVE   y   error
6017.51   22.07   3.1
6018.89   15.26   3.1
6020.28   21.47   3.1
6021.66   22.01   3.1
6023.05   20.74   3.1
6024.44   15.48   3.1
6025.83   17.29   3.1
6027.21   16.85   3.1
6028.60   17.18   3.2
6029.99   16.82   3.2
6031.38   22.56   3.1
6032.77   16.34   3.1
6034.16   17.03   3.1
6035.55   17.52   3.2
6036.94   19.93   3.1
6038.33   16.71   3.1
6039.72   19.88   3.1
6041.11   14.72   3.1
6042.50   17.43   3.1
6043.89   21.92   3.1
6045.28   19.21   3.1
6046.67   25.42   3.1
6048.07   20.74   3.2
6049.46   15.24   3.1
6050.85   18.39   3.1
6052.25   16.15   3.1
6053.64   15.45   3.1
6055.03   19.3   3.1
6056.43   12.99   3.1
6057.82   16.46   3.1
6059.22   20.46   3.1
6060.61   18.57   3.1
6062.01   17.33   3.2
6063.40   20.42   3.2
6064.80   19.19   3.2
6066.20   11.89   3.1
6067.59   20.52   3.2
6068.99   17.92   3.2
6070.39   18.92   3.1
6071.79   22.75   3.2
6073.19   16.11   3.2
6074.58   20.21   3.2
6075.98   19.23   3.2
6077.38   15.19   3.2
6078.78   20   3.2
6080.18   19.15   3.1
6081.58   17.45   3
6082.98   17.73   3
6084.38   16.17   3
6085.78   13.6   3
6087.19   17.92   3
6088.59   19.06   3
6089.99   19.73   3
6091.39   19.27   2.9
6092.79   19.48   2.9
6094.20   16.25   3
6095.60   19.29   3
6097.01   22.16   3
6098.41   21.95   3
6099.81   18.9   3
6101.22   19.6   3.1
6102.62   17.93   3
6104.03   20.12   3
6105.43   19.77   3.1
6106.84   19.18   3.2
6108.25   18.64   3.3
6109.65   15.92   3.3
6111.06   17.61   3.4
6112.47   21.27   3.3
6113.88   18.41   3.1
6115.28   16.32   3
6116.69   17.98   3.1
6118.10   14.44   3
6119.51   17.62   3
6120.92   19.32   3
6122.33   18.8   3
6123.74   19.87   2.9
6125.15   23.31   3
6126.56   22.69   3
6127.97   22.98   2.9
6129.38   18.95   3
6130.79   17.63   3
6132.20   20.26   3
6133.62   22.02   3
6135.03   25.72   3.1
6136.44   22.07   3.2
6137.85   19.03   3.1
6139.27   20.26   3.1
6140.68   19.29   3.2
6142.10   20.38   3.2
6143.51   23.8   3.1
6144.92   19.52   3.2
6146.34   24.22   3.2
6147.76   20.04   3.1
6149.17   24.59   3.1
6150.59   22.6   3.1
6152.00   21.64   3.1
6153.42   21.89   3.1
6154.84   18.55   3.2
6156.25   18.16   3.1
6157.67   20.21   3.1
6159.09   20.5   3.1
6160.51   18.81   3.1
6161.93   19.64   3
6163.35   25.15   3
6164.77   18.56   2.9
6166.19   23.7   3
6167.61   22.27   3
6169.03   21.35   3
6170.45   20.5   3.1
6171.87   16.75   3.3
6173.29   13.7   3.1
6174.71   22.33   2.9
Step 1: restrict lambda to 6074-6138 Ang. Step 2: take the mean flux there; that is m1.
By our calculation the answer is 19.1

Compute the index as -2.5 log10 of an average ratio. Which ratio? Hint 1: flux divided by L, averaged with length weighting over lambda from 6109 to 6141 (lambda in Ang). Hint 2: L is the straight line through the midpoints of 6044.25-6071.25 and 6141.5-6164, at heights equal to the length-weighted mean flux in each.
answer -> 0.04 mag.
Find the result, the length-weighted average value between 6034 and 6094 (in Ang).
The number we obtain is 18.2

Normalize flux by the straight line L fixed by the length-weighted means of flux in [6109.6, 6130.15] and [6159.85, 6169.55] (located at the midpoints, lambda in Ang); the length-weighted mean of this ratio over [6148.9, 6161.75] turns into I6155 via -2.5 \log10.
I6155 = 0.015 mag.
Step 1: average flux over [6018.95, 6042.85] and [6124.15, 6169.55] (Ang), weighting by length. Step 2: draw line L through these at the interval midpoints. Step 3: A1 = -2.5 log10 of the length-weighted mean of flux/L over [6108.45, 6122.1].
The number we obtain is 0.15 mag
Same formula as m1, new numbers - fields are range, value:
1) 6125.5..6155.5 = 21.4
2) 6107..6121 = 17.7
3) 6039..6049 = 19.8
